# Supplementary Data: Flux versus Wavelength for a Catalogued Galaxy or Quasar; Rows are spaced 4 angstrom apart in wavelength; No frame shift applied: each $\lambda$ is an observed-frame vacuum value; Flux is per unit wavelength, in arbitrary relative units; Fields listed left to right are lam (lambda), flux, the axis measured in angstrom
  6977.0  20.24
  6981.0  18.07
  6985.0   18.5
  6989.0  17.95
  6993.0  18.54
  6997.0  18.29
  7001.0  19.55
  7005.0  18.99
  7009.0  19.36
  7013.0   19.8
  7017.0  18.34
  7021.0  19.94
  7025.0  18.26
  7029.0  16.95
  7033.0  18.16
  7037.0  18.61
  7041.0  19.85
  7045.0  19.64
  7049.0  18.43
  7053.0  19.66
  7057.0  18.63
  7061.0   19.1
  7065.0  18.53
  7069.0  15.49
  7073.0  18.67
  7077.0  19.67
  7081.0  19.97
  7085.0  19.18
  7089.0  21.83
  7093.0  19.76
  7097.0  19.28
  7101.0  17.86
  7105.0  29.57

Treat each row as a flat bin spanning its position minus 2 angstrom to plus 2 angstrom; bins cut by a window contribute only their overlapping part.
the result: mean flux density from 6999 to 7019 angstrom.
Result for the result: 19.2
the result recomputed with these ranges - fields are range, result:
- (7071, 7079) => 19.2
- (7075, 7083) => 19.8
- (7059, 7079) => 18.3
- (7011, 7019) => 19.1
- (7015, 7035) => 18.3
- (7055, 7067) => 18.8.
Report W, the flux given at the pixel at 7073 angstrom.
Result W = 18.67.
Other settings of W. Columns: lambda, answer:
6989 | 17.95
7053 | 19.66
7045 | 19.64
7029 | 16.95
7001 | 19.55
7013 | 19.8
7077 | 19.67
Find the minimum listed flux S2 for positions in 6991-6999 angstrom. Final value 18.29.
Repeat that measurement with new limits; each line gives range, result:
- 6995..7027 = 18.26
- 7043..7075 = 15.49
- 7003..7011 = 18.99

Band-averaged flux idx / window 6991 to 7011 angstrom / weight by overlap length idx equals 18.9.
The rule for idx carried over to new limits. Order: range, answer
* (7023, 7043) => 18.4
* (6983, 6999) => 18.3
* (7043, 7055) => 19.2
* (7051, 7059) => 19.1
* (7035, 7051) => 19.1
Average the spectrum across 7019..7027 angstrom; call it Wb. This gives 19.1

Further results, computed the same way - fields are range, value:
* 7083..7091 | 20.5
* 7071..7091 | 19.9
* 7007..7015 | 19.6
